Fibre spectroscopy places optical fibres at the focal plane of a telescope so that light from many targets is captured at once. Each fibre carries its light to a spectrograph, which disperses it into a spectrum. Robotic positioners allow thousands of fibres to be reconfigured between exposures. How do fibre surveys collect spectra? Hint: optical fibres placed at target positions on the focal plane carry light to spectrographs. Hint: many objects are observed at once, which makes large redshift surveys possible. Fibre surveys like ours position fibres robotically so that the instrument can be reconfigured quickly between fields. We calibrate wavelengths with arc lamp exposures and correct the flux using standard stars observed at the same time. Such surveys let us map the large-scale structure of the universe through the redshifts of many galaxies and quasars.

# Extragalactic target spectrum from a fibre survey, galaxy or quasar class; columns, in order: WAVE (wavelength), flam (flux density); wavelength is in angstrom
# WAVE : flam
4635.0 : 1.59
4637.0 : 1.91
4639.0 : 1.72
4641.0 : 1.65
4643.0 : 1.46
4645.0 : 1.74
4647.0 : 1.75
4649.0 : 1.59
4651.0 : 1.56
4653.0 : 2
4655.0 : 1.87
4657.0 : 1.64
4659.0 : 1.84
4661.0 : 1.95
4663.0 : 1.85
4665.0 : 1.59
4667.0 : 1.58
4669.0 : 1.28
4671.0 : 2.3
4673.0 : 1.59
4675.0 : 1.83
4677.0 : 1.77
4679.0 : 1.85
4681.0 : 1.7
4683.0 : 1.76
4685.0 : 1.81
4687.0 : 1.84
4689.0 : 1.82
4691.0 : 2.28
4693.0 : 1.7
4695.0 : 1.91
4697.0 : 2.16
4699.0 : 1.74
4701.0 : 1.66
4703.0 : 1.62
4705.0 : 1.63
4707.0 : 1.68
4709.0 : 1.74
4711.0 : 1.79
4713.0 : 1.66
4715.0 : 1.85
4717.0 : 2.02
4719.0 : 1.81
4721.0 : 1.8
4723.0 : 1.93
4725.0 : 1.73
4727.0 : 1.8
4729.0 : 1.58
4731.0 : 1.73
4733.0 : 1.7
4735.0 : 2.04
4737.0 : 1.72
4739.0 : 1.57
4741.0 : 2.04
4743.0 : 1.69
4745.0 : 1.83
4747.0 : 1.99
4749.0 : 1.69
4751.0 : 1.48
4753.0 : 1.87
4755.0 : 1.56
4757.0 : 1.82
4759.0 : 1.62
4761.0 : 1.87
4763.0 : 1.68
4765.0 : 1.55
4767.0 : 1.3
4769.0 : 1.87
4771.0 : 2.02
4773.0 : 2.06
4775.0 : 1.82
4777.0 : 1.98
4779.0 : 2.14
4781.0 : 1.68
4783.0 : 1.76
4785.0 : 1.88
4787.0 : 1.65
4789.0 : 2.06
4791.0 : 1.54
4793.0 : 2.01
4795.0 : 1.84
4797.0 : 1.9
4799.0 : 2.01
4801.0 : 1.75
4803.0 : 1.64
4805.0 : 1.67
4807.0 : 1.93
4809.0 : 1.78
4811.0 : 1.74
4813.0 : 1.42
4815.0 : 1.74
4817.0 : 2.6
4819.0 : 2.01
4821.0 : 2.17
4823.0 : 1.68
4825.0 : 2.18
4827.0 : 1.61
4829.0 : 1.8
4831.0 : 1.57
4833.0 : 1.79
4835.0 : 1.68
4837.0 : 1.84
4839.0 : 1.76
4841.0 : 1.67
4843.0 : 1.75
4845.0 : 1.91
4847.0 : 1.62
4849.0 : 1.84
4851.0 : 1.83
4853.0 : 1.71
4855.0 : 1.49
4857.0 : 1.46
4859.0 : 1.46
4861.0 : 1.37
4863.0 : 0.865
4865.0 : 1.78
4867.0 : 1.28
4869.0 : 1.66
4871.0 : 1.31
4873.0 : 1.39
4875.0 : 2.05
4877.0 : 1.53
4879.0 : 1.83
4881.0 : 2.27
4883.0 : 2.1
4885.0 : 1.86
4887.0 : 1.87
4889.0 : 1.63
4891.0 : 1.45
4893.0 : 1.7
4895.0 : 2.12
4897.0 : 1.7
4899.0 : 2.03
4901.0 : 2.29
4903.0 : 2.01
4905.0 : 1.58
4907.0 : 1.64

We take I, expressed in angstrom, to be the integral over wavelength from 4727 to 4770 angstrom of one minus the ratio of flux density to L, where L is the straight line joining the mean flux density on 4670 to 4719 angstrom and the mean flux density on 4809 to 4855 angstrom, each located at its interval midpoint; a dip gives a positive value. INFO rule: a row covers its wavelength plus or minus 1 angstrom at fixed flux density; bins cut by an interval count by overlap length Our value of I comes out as 2.1 angstrom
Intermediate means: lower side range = 1.82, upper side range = 1.81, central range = 1.73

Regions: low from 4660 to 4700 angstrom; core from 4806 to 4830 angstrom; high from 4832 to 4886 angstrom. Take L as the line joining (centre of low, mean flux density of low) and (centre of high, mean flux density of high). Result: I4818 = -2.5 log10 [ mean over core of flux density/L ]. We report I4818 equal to -0.11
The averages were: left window 1.82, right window 1.67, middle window 1.89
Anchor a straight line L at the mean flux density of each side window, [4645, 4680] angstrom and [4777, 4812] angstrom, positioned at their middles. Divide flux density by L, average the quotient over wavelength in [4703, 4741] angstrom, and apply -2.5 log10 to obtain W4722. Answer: 0.01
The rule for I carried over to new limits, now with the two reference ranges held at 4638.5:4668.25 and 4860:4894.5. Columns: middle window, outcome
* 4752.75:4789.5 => -2.47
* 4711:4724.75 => -1.12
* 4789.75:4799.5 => -1.06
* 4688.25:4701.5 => -1.57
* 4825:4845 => -1.06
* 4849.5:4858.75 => 0.20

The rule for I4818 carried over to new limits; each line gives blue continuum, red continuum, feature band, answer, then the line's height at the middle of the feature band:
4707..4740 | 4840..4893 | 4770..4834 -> -0.09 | 1.71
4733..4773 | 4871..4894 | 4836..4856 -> 0.01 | 1.76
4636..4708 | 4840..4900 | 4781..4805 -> -0.06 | 1.72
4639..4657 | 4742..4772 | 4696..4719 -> -0.04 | 1.71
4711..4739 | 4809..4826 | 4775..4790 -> 0.00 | 1.88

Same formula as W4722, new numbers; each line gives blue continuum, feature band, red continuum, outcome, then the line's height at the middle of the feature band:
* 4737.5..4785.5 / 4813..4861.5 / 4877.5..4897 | 0.03 mag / 1.82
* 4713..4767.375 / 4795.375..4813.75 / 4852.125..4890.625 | -0.05 mag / 1.69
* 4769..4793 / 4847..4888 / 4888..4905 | 0.13 mag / 1.86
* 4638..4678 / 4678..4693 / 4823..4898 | -0.08 mag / 1.72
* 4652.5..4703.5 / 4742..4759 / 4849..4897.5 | 0.01 mag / 1.75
